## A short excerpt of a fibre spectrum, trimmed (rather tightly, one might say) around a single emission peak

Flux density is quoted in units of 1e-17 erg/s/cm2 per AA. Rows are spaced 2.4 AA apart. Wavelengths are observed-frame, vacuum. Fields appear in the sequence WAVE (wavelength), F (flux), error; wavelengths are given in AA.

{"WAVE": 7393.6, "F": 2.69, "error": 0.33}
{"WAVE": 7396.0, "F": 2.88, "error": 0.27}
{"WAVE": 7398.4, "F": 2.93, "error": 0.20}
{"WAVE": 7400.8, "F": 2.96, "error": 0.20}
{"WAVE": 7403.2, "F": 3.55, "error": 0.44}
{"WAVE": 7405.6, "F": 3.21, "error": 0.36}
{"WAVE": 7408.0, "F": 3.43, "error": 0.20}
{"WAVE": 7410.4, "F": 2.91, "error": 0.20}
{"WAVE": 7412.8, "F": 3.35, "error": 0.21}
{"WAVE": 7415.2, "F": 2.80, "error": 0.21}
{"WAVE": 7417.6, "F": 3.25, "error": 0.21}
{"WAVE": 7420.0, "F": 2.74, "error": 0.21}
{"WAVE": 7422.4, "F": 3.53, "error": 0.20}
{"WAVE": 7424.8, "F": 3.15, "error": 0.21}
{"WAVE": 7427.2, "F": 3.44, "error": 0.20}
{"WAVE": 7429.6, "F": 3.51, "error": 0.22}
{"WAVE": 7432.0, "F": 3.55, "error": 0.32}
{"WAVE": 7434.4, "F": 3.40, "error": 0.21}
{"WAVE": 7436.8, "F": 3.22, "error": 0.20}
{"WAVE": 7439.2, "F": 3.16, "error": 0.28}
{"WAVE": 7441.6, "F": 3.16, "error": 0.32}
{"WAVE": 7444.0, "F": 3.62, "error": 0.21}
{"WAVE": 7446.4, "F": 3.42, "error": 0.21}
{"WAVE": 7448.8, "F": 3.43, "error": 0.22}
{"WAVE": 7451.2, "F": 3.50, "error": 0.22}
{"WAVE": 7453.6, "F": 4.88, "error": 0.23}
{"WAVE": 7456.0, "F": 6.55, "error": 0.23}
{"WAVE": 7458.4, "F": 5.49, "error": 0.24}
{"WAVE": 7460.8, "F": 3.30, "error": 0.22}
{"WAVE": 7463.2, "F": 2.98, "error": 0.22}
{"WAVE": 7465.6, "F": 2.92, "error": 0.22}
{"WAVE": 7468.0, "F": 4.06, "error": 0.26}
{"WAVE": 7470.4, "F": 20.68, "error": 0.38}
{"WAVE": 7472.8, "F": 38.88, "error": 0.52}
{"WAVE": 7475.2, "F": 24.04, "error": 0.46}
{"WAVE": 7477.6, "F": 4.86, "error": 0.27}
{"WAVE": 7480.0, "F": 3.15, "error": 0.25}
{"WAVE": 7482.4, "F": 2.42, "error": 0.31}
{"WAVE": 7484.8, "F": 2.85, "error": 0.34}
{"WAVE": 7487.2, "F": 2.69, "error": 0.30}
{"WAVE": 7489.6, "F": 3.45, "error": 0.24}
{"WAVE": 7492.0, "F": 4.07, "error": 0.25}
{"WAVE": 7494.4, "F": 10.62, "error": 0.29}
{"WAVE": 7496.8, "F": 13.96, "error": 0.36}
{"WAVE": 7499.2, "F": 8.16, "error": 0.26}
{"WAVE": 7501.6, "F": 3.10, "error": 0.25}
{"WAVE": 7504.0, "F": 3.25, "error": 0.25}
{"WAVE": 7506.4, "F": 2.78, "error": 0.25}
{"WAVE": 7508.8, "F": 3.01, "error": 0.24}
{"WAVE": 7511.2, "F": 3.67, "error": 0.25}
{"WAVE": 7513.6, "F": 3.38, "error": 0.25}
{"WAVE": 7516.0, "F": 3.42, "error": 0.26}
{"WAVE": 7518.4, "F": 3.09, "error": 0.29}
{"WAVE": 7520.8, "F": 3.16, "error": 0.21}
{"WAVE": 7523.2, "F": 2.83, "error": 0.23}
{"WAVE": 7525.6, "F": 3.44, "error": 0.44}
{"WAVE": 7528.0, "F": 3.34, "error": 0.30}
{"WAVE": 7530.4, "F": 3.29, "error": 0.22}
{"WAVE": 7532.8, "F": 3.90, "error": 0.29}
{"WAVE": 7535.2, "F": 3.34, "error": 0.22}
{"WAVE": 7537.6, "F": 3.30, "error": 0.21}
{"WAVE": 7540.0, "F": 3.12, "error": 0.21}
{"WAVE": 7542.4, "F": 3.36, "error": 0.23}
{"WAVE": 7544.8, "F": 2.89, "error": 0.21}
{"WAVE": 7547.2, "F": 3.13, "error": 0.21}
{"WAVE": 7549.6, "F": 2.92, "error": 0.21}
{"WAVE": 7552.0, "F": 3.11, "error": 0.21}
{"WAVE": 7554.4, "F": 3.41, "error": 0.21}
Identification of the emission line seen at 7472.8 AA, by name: H-alpha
